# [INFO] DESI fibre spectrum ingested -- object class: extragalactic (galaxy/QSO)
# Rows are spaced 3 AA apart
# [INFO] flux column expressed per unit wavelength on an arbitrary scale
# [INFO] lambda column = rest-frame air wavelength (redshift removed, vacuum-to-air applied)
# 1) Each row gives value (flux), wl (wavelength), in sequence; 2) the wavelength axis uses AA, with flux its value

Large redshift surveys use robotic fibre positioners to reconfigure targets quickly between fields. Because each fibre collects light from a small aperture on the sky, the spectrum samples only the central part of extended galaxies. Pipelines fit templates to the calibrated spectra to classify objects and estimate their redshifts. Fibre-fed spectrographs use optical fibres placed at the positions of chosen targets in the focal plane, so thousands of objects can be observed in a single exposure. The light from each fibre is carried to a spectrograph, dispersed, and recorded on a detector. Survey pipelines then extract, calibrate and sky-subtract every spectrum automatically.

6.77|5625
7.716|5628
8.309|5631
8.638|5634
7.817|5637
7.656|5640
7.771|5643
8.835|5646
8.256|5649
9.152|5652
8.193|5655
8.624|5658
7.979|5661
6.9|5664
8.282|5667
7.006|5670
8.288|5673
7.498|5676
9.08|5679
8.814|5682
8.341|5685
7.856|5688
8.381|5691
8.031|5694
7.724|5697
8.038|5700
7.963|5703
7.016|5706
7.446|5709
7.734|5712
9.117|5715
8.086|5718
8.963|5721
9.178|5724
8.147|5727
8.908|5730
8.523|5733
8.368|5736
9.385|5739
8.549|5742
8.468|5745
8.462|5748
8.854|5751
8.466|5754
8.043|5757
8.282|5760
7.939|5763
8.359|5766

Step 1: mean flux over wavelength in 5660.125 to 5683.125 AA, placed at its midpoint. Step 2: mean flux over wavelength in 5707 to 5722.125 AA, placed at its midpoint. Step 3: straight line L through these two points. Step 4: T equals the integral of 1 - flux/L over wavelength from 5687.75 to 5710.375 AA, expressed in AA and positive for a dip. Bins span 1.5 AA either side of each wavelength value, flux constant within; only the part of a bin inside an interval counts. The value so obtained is 0.9 AA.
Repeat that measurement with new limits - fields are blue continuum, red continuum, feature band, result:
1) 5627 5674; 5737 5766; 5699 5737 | 0.4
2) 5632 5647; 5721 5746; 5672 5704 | 0.9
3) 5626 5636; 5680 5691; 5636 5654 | -0.1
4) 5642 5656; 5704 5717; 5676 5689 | -0.5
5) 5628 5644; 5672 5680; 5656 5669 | 0.4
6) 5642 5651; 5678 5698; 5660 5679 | 1.3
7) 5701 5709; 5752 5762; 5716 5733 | -1.9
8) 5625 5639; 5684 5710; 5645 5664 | -1.1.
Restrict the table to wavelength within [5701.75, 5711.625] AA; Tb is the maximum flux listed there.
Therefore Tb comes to 7.963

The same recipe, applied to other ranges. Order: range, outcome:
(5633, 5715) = 9.152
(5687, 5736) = 9.178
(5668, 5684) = 9.08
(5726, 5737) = 8.908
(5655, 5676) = 8.624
